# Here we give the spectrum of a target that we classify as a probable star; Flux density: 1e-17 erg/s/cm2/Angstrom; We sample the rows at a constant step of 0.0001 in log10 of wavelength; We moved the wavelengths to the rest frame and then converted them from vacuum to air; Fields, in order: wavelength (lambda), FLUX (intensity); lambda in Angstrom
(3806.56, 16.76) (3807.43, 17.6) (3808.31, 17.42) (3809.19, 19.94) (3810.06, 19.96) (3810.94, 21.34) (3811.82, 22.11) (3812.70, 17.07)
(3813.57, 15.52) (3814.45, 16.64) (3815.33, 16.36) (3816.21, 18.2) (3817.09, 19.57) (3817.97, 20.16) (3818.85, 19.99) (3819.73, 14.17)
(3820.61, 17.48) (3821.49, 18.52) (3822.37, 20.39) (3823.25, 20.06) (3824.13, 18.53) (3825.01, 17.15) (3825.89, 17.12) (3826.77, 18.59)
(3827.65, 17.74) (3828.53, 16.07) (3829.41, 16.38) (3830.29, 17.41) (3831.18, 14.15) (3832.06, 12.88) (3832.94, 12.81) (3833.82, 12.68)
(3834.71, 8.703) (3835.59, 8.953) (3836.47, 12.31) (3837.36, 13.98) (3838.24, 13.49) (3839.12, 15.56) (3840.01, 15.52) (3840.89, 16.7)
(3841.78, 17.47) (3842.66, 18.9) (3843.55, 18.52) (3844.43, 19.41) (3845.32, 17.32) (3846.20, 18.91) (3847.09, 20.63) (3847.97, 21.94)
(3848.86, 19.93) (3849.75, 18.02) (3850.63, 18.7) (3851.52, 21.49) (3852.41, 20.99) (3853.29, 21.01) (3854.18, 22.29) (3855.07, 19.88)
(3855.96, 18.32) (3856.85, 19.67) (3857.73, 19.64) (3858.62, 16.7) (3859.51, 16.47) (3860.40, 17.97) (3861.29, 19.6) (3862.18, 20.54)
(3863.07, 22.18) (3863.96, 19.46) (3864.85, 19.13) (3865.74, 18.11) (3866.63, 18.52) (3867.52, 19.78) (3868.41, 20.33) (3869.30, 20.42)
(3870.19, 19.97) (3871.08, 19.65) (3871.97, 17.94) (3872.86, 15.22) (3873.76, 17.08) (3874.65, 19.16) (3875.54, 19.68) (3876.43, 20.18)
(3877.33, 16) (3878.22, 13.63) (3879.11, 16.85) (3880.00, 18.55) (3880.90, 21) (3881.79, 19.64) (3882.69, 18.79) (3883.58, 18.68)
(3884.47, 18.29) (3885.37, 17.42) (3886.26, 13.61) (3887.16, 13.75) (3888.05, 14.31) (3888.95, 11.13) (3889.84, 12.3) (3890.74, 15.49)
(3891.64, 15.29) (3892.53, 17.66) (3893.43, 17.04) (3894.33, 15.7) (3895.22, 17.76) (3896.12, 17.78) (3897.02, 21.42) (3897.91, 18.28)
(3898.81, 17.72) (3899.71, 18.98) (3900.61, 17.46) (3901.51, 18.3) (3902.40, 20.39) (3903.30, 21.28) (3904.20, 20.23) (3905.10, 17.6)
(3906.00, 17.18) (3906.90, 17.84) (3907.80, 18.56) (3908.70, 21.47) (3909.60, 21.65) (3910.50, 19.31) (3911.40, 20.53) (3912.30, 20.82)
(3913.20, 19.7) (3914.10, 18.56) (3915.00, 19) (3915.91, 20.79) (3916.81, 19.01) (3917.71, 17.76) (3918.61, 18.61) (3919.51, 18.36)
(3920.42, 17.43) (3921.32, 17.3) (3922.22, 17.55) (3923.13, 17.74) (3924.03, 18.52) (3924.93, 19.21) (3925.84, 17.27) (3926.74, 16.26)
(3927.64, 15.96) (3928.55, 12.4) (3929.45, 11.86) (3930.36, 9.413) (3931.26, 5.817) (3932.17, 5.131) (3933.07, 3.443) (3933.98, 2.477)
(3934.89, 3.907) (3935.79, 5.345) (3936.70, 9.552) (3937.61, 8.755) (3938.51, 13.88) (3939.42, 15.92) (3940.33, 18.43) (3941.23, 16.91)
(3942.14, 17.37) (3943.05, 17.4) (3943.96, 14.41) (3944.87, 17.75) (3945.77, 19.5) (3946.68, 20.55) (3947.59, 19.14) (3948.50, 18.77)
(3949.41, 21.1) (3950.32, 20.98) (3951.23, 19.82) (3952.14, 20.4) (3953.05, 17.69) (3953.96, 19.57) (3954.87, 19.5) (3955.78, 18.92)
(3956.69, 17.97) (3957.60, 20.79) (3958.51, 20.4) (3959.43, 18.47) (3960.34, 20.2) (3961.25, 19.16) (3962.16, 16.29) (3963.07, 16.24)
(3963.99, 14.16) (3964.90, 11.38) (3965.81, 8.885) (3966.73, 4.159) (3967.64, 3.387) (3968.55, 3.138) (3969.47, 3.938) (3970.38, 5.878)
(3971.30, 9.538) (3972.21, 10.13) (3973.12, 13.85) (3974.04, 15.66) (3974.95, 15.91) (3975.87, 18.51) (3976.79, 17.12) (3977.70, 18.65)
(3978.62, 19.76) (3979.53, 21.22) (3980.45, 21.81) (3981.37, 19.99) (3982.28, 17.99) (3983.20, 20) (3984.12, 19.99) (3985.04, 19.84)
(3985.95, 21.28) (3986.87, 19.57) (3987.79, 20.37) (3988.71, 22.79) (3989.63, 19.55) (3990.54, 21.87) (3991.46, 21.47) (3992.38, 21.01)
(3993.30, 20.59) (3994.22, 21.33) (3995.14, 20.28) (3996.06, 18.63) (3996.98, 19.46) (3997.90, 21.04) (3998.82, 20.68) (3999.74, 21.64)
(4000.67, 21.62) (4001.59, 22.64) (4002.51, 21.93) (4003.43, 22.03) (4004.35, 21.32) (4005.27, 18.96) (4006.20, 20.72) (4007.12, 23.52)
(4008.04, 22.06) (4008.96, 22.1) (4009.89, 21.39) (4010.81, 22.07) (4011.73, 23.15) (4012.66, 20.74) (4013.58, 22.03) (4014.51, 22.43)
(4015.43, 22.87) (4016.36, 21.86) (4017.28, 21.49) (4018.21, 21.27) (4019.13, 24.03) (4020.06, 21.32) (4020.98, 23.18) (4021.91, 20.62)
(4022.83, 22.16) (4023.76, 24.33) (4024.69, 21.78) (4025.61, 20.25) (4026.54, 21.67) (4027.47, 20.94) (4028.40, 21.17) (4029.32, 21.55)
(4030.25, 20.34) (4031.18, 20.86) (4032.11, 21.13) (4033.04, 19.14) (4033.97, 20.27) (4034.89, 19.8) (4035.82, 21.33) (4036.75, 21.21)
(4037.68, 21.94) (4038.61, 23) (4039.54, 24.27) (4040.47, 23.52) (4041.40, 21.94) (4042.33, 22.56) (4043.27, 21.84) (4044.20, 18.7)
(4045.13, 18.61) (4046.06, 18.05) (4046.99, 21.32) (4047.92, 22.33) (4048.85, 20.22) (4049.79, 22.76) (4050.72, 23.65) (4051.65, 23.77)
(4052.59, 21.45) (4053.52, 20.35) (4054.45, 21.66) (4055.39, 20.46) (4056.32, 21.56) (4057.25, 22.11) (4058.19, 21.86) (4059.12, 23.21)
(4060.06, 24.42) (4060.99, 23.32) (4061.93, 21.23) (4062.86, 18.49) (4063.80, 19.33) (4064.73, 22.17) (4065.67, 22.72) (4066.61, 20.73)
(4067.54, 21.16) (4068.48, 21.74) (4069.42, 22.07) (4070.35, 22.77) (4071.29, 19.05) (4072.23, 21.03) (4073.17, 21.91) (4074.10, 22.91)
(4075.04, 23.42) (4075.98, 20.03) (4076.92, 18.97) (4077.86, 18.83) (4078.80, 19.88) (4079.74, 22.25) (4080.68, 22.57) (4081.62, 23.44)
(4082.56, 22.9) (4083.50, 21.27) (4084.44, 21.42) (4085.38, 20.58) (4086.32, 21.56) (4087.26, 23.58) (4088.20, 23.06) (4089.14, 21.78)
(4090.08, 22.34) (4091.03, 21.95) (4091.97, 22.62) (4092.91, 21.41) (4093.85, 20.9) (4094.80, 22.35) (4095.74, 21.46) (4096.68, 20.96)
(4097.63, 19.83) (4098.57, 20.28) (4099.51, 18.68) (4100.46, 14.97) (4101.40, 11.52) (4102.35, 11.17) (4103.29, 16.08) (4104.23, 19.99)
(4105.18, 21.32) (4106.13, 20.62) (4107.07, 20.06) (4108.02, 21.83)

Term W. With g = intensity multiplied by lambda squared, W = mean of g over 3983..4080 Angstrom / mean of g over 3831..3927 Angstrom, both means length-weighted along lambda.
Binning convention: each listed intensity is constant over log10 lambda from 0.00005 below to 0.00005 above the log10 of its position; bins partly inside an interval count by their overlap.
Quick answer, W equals 1.29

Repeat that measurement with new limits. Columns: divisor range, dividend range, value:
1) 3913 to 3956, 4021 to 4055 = 1.44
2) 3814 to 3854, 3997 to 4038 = 1.38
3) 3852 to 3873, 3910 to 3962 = 0.88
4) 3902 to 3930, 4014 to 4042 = 1.25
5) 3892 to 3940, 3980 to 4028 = 1.39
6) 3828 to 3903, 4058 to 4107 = 1.32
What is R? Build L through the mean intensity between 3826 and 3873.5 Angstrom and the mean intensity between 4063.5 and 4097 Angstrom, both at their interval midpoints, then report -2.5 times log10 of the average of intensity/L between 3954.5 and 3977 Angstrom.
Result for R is 0.393 mag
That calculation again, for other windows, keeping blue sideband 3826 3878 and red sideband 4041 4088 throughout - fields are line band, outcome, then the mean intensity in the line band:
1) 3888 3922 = 0.03 mag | 18.2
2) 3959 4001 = 0.18 mag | 16.9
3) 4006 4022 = -0.08 mag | 22.1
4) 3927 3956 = 0.32 mag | 14.4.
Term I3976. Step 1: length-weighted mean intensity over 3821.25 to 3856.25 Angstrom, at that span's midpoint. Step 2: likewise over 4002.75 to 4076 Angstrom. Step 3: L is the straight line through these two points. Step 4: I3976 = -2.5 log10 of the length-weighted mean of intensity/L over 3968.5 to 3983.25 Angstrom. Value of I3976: 0.32 mag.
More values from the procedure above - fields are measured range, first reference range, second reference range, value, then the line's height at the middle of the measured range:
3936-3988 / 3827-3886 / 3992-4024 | 0.25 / 20.4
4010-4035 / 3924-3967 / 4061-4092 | -0.15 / 18.8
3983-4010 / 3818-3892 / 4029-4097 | -0.04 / 20.2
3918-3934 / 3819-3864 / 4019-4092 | 0.34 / 19.1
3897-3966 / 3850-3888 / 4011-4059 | 0.18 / 19.8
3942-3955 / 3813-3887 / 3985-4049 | 0.05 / 19.9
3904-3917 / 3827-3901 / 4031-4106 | -0.07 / 18.3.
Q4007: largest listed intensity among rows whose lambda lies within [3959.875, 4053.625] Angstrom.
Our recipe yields 24.33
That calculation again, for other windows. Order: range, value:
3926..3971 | 21.1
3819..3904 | 22.29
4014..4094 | 24.42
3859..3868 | 22.18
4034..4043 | 24.27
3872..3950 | 21.65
